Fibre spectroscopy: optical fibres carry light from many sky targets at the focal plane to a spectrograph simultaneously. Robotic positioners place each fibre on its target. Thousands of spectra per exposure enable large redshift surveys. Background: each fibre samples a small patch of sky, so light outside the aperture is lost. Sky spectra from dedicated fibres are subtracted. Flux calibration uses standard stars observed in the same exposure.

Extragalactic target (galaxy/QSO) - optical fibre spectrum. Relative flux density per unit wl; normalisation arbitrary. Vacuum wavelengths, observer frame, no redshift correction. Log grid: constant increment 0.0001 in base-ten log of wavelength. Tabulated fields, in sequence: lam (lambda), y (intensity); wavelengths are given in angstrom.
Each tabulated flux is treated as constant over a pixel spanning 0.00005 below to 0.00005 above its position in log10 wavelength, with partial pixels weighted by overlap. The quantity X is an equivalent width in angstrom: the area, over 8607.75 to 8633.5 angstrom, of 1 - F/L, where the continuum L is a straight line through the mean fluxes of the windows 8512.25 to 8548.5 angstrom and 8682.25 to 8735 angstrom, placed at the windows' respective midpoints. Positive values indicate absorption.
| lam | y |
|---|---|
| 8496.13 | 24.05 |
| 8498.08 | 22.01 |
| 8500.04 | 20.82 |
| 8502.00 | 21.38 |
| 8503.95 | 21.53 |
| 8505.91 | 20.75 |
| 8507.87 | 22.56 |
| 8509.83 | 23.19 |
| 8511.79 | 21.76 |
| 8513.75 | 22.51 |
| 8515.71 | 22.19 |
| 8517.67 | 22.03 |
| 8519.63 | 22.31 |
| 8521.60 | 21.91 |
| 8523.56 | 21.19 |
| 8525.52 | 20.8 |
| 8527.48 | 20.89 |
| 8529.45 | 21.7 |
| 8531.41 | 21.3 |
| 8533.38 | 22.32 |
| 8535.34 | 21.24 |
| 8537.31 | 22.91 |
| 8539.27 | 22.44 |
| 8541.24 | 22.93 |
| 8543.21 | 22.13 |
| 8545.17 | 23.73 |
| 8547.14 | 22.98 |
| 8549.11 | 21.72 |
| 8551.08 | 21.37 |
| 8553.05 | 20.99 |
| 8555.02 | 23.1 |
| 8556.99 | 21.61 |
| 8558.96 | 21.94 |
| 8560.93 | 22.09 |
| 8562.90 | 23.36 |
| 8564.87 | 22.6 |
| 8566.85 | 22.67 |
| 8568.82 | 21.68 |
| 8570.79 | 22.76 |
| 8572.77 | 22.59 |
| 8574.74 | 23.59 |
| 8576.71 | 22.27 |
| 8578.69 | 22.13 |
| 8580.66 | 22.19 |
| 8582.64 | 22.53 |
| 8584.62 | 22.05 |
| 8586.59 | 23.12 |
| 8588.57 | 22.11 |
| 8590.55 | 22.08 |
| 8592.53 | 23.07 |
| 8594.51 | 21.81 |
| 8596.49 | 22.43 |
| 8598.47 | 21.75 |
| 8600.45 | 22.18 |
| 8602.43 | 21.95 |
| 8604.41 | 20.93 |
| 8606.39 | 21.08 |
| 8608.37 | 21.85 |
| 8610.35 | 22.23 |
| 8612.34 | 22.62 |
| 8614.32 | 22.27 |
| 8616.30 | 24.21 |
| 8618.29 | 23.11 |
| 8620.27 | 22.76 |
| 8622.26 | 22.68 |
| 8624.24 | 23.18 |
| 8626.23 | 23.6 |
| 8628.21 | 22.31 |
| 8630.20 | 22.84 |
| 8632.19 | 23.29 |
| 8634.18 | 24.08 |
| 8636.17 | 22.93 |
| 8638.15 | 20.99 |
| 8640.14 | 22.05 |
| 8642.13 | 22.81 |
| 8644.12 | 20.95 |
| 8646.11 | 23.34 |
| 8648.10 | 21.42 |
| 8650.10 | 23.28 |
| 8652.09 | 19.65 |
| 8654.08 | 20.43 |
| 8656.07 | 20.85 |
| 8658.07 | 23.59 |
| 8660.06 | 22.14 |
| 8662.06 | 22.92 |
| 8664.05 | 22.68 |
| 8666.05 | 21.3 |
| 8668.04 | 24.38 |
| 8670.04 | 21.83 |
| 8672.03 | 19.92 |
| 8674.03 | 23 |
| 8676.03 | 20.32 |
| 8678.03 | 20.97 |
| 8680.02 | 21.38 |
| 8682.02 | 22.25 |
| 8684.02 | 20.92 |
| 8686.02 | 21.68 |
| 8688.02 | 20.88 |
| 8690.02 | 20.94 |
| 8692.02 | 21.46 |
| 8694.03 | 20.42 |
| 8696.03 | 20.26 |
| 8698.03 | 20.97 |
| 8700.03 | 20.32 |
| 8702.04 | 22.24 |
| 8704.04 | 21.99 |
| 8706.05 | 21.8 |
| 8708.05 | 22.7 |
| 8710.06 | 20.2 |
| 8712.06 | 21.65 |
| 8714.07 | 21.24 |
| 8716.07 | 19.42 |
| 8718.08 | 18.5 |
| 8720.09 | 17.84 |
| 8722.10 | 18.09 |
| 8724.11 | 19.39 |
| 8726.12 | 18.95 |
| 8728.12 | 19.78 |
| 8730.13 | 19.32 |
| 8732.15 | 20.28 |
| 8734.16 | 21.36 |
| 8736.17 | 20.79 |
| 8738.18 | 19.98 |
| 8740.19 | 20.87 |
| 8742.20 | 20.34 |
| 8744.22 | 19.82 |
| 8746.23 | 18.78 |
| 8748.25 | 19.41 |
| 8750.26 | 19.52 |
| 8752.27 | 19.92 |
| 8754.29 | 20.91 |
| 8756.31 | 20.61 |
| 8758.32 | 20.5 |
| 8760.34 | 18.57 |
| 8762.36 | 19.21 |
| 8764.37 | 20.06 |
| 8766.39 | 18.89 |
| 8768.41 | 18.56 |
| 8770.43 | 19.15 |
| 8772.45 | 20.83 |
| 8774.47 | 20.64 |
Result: -1.9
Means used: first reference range 22.1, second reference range 20.5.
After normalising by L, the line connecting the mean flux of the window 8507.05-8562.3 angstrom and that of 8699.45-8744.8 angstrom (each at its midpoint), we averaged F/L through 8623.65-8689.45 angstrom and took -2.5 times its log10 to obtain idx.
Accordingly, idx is -0.06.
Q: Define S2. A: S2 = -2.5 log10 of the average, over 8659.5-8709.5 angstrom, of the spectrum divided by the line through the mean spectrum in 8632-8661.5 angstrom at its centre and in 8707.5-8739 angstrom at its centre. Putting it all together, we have -0.03 mag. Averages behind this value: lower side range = 22.1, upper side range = 19.9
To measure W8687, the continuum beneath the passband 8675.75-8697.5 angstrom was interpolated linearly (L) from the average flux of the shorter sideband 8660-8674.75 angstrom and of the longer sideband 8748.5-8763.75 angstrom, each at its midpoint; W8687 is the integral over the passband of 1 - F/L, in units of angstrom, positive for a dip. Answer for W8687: 0.68 angstrom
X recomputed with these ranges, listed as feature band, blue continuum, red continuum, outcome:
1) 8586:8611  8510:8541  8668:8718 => -0.5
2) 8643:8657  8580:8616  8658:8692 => 0.3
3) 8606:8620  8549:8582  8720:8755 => -0.6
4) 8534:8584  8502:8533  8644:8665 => -1.3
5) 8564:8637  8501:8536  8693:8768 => -4.9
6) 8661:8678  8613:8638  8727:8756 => 0.0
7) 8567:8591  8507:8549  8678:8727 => -0.8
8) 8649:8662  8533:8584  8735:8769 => -0.4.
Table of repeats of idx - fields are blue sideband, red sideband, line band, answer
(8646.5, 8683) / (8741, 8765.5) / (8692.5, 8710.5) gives -0.01 mag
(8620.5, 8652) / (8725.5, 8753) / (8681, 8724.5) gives 0.01 mag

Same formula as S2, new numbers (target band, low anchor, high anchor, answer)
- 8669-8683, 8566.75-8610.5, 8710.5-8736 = -0.042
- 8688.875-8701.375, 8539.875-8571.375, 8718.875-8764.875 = -0.019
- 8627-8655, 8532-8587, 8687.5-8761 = -0.042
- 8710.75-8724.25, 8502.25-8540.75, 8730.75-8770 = 0.039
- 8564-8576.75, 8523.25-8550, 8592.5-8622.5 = -0.023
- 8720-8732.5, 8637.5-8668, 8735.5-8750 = 0.067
